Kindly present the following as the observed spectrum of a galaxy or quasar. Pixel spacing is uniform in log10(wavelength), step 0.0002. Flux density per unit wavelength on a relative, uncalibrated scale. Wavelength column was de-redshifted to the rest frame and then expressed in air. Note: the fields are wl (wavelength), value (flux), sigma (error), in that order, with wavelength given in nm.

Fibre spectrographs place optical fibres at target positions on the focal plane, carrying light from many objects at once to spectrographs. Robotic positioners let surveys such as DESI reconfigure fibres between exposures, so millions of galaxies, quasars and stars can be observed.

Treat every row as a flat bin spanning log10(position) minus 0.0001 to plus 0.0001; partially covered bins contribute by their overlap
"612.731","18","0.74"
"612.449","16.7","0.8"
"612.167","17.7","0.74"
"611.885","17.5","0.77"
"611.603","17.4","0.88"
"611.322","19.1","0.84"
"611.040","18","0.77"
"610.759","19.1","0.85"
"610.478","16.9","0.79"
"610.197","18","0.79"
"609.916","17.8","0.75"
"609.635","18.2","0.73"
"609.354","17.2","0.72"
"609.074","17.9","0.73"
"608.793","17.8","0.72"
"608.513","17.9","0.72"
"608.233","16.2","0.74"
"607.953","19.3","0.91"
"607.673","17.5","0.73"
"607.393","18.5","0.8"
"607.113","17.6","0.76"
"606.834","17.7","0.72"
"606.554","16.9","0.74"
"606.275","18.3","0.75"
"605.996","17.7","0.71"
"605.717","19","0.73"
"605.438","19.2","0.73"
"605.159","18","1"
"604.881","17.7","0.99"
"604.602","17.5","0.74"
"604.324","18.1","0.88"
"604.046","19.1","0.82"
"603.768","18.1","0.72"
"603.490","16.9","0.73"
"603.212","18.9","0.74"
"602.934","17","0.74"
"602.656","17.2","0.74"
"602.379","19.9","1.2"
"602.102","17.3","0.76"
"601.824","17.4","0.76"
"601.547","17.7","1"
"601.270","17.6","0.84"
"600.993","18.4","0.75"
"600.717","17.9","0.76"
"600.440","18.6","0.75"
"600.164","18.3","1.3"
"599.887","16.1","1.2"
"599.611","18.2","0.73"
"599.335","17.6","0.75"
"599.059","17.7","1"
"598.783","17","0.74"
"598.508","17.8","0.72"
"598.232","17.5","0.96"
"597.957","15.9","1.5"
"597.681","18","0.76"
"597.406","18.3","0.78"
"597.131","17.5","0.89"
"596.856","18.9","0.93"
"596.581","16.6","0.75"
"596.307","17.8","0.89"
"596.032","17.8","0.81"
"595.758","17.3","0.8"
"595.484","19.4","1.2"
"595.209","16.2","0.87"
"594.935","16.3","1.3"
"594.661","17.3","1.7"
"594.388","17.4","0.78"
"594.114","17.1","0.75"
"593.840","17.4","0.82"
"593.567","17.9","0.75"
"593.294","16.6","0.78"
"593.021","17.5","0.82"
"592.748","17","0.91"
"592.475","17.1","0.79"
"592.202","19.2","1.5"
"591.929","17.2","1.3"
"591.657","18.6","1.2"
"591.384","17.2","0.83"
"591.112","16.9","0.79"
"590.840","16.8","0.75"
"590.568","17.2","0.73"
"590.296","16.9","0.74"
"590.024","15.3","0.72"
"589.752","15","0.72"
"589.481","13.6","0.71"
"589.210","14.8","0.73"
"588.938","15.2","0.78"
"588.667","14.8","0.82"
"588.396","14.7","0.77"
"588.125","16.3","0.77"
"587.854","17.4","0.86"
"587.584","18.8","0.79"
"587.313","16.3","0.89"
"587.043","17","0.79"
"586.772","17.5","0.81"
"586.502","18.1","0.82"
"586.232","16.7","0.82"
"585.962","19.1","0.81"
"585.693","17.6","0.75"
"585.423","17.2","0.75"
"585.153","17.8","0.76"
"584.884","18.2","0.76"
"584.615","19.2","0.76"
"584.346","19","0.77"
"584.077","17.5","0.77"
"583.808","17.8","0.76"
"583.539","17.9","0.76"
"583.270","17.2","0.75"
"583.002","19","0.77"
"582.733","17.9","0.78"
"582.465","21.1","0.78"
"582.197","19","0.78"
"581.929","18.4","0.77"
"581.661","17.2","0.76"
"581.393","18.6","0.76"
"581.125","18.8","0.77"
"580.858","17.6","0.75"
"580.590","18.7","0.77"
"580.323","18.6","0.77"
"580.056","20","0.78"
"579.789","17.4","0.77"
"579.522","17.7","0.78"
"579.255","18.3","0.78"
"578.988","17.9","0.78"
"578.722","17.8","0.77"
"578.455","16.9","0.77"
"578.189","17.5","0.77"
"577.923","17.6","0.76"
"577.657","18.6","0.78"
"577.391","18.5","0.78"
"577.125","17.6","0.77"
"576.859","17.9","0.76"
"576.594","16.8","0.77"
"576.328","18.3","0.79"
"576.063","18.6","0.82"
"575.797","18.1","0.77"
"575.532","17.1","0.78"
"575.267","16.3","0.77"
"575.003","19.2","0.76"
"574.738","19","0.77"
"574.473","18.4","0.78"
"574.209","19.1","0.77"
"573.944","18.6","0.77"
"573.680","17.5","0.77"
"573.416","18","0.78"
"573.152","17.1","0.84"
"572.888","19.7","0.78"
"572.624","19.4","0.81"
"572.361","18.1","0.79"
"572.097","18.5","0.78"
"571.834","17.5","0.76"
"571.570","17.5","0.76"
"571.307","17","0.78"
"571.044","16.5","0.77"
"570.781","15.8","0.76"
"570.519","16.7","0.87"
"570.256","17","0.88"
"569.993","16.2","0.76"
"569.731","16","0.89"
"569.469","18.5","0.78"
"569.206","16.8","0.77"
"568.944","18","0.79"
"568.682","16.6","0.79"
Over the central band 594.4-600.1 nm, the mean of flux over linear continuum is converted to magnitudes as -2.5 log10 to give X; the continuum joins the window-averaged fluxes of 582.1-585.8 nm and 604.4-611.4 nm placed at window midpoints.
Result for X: 0.04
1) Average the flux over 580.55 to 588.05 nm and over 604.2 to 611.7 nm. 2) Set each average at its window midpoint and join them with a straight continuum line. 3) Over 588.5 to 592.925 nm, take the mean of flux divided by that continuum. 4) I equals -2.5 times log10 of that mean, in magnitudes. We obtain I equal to 0.10 mag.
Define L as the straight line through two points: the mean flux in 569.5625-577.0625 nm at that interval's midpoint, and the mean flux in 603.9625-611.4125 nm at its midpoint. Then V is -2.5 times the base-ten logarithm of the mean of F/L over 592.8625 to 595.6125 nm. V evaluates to 0.04 mag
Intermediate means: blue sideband 17.7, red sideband 18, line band 17.3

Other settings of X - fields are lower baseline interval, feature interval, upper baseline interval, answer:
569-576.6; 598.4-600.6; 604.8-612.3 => 0.013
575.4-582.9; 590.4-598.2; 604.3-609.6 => 0.035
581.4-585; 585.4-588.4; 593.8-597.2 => 0.049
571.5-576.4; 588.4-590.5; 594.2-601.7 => 0.177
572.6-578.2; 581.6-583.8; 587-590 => -0.103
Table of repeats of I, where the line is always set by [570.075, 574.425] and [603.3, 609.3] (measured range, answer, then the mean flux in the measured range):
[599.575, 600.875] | 0.007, 17.8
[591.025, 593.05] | 0.016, 17.6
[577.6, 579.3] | 0.002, 17.7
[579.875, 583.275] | -0.051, 18.7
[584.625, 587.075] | 0.002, 17.8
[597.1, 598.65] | 0.024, 17.5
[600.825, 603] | 0.005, 17.8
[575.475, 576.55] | -0.013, 18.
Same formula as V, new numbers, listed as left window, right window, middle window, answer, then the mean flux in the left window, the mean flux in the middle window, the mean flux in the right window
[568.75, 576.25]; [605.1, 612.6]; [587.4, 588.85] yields 0.09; 17.7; 16.4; 17.9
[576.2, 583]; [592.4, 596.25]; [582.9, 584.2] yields 0.01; 18.2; 17.9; 17.3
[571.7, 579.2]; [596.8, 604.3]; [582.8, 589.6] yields 0.05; 18.1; 17.2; 17.8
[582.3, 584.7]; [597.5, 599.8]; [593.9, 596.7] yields 0.02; 18.5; 17.3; 17.4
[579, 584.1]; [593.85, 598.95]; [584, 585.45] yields -0.01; 18.4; 18.3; 17.4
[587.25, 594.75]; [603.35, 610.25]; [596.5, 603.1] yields -0.02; 16.7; 17.7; 17.9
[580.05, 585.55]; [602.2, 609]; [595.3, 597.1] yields 0.02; 18.4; 17.9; 18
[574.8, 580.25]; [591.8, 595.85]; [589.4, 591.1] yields 0.10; 17.9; 16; 17.4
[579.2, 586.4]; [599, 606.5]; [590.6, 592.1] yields 0.05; 18.3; 17.4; 18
